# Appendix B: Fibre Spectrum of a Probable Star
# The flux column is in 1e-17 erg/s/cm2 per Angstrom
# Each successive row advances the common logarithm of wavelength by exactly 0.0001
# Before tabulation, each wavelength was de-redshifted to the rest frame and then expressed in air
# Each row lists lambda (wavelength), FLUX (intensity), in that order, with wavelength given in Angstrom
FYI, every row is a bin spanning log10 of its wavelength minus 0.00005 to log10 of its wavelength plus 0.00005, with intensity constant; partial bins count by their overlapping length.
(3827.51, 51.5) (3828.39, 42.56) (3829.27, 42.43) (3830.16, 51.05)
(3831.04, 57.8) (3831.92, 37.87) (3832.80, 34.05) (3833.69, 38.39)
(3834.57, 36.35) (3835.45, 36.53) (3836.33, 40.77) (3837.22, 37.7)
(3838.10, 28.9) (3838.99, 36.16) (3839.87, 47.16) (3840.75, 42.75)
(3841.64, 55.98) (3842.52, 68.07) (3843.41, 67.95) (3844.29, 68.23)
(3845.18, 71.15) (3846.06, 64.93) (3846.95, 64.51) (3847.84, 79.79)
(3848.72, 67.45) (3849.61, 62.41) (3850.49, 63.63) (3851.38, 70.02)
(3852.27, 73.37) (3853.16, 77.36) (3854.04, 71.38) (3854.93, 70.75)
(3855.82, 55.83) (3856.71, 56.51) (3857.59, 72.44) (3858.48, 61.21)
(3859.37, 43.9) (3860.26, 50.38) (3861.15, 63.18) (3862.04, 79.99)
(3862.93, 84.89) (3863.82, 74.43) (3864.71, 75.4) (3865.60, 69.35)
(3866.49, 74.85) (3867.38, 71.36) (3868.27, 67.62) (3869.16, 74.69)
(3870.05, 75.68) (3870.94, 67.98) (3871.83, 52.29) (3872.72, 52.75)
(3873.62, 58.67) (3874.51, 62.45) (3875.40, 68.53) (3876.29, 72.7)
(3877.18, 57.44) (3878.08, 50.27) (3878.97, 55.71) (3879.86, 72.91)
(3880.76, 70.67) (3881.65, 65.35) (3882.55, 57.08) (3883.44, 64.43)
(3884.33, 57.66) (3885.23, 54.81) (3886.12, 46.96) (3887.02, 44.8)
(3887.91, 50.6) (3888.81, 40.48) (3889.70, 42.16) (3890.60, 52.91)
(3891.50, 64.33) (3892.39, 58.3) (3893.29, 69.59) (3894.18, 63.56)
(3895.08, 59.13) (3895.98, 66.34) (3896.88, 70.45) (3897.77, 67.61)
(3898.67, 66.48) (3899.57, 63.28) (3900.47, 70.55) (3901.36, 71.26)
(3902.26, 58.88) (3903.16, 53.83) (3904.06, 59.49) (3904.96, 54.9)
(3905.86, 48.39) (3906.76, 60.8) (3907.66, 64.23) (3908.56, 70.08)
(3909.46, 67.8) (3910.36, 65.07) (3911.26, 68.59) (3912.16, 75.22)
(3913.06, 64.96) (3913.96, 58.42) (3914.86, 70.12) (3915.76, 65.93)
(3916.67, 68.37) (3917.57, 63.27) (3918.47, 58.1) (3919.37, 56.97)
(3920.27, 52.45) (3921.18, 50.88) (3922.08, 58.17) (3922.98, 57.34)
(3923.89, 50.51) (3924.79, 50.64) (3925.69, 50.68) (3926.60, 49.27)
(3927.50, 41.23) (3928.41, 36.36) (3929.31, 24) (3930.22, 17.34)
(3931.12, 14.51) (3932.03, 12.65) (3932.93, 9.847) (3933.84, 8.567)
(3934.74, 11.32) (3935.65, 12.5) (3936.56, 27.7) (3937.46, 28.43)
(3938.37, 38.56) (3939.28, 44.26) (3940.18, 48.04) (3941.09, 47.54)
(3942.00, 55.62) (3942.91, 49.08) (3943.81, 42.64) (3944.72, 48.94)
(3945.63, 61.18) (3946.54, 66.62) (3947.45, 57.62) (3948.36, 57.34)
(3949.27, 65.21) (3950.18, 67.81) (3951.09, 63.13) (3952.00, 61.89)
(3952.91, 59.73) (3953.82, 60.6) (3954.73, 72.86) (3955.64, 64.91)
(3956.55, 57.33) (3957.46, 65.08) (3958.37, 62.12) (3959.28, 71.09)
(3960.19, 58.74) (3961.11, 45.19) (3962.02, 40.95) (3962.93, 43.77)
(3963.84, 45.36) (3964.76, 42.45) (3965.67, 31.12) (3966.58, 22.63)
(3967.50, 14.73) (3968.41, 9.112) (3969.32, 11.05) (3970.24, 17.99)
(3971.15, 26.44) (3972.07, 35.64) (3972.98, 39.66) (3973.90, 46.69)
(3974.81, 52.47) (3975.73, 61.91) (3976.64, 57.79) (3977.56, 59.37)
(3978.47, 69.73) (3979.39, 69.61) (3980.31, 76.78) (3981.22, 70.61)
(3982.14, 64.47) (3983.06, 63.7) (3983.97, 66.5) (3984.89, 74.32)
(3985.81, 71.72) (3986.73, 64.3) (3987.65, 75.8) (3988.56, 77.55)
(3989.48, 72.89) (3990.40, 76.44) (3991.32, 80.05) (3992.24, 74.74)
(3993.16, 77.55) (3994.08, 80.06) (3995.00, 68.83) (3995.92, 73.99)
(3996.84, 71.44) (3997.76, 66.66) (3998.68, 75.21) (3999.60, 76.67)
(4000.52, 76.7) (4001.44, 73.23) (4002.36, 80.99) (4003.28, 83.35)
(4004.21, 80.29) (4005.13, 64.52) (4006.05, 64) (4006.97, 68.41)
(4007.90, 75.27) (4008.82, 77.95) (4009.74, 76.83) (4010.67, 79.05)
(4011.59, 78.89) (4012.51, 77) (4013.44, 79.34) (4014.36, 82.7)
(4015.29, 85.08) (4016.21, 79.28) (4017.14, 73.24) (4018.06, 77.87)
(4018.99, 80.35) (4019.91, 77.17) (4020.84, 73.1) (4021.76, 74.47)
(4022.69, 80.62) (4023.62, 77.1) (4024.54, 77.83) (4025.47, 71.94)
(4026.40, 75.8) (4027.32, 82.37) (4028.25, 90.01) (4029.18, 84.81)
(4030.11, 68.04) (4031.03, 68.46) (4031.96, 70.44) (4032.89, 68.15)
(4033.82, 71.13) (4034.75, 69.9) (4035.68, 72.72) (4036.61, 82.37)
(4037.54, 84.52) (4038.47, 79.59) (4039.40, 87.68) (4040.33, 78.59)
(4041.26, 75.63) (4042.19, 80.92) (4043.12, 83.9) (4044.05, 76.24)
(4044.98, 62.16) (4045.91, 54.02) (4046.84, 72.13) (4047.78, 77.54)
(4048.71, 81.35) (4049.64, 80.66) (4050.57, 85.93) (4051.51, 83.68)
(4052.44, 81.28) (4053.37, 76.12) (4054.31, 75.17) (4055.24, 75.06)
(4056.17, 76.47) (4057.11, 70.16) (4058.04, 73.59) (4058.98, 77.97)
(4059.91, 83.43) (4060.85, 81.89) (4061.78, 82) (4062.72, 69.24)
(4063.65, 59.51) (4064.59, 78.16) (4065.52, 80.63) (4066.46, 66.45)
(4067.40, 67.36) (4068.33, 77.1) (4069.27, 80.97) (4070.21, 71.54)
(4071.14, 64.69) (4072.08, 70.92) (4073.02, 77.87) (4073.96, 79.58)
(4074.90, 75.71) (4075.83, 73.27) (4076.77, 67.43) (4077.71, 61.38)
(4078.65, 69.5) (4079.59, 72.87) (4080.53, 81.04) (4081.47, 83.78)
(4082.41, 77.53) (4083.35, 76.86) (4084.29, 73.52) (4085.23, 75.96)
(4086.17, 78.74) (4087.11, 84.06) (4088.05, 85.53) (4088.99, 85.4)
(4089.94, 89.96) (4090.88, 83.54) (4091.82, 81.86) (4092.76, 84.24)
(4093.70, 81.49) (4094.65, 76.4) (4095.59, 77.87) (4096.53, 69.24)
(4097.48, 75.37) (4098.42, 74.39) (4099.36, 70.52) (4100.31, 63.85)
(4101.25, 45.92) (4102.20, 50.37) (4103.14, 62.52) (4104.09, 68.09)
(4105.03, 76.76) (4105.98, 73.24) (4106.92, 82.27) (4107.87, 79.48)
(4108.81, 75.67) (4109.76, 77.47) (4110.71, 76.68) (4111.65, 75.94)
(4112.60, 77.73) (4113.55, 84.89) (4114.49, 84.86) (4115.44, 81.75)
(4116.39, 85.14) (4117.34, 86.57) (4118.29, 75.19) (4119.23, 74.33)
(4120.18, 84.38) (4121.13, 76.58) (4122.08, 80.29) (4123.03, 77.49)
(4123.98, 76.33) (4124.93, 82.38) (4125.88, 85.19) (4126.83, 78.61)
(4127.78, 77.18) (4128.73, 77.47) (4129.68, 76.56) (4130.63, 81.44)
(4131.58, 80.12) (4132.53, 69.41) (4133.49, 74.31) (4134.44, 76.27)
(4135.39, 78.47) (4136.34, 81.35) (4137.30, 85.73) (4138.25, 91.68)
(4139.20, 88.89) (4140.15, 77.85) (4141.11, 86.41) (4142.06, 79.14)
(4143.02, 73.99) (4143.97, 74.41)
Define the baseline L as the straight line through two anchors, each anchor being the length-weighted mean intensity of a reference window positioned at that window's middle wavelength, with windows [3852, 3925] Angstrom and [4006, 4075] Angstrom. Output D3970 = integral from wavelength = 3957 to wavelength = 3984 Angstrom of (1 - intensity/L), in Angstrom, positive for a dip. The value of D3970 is 8.6 Angstrom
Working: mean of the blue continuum 62.5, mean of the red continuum 76.2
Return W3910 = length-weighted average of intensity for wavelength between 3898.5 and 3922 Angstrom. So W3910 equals 62.5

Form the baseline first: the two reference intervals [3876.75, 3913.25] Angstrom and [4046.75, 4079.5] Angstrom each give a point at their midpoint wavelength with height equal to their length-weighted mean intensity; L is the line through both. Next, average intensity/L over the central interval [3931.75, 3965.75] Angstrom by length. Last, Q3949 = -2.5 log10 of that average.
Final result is 0.34 mag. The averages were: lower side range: 60.6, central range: 48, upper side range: 75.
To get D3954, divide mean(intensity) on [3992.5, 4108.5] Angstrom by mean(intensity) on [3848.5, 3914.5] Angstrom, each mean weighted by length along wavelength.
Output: 1.19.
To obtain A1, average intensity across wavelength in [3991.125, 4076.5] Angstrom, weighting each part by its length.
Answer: 75.9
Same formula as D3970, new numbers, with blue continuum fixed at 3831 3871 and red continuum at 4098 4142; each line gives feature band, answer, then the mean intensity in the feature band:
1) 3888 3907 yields 1.1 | 59.9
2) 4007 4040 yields -2.8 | 77.3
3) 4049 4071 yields -0.8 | 76.2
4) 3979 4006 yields -1.5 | 73.3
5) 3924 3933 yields 4.6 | 32.3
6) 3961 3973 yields 6.7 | 29.7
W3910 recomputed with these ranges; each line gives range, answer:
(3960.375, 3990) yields 50.8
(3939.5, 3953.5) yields 56.7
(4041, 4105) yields 74.9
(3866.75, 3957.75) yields 55.2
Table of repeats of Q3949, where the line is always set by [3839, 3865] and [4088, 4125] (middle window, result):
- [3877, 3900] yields 0.135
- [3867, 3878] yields 0.024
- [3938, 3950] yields 0.293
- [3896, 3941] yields 0.328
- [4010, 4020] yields -0.095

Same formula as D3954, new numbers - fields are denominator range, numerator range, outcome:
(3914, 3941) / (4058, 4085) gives 1.82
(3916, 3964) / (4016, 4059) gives 1.60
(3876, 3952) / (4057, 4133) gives 1.43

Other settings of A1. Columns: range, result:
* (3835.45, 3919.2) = 62.1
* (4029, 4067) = 75.7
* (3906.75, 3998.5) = 53.4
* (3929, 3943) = 27.6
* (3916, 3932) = 46.4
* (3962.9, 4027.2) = 65.7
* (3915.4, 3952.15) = 45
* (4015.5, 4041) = 77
